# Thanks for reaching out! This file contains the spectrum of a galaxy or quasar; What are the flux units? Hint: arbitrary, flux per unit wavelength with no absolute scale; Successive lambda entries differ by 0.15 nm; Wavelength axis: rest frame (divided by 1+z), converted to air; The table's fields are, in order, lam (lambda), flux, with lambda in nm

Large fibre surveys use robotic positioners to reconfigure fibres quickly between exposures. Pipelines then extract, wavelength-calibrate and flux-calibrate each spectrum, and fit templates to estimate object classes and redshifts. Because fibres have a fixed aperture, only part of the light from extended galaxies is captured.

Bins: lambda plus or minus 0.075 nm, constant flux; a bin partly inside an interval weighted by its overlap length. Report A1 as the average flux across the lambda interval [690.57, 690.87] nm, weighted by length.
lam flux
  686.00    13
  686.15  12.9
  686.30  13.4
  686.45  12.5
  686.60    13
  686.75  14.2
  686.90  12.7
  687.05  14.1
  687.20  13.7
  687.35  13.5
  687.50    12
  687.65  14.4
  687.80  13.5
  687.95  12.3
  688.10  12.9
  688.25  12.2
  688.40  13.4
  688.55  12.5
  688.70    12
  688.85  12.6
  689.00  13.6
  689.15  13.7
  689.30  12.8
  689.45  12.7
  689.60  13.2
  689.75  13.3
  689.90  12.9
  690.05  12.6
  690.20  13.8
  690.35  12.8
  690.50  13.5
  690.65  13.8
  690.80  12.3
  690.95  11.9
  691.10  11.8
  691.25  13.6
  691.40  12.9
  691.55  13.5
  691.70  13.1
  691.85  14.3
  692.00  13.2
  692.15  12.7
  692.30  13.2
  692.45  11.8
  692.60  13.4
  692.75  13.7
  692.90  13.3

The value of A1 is 13.1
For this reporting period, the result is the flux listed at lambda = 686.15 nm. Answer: 12.9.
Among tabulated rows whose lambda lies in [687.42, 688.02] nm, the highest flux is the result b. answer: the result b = 14.4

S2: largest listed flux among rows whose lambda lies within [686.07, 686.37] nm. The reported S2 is 13.4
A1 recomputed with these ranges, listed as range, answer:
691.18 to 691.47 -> 13.3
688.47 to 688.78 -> 12.3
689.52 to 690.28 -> 13.2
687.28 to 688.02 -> 13.1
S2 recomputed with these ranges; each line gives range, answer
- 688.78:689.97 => 13.7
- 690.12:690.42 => 13.8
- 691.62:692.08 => 14.3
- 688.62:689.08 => 13.6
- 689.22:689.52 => 12.8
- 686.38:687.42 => 14.2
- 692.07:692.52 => 13.2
